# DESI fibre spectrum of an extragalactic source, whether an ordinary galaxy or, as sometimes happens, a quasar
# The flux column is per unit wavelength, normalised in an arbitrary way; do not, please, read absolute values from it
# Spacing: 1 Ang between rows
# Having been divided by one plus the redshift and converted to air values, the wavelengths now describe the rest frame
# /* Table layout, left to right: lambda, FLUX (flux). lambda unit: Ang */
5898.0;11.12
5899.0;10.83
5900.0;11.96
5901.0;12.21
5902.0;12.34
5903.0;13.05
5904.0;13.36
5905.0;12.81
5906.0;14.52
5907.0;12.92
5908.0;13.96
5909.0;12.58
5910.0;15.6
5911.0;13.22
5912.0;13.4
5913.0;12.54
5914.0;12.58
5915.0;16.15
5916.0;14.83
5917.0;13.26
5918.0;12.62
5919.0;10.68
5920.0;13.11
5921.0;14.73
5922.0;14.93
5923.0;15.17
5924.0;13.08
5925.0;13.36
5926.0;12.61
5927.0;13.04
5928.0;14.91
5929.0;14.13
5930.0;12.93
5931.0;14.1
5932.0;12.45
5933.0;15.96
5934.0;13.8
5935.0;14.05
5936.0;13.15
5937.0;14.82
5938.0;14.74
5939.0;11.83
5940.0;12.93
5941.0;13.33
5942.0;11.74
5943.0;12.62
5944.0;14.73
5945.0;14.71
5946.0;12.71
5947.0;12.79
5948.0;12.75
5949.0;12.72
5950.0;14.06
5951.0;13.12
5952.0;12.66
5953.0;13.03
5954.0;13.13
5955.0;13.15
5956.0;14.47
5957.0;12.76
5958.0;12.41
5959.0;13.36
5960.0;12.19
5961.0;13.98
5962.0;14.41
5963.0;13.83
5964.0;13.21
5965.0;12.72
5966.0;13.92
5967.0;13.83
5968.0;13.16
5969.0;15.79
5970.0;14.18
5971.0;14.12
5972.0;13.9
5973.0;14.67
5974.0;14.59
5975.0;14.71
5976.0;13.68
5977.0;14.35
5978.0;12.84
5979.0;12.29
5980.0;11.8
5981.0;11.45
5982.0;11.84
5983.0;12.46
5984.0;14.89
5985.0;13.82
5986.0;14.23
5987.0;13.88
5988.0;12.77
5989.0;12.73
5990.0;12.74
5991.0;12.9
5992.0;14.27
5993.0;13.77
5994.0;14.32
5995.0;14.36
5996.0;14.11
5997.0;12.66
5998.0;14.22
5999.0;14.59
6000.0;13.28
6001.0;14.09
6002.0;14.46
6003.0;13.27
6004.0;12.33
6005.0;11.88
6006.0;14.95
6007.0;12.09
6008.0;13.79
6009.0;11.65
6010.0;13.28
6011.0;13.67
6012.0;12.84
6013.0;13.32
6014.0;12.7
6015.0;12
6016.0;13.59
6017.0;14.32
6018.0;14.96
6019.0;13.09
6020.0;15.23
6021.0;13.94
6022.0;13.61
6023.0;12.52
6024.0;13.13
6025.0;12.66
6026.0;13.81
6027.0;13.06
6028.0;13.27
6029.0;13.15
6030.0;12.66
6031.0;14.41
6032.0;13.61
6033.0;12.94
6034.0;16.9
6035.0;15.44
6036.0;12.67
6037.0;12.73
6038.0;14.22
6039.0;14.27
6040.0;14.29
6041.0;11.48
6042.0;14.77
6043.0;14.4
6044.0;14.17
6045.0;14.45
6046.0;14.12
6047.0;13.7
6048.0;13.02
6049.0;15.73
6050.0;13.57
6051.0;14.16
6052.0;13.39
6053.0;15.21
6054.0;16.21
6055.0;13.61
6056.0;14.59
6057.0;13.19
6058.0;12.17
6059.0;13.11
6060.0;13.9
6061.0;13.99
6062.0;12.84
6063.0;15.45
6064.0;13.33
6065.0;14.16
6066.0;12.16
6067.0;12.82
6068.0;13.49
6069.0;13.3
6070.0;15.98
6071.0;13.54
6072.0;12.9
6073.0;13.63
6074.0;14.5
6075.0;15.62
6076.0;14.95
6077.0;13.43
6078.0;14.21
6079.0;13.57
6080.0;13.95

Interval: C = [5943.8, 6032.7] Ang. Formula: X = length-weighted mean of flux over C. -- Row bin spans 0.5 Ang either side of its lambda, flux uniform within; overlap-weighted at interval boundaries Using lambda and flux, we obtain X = 13.4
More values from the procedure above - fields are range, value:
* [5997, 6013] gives 13.3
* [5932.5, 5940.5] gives 13.9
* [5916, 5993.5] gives 13.5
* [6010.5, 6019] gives 13.4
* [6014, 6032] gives 13.5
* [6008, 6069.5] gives 13.7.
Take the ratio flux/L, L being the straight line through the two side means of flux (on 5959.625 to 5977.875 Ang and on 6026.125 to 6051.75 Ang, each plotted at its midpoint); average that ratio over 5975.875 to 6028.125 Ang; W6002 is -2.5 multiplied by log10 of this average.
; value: 0.04 mag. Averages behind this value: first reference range 13.9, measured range 13.4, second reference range 13.9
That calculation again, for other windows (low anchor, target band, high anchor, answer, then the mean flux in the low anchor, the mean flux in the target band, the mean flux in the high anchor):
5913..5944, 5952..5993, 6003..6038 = 0.00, 13.6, 13.5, 13.4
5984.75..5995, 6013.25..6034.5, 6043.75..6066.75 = 0.01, 13.6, 13.6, 13.9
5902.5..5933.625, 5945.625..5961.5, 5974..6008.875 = 0.04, 13.6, 13.1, 13.4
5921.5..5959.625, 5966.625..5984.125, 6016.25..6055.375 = 0.01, 13.5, 13.6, 13.9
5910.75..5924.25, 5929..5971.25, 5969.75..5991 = 0.00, 13.6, 13.5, 13.4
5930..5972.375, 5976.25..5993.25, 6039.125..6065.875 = 0.04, 13.5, 13.1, 13.9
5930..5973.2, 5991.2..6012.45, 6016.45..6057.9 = 0.02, 13.5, 13.5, 13.9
